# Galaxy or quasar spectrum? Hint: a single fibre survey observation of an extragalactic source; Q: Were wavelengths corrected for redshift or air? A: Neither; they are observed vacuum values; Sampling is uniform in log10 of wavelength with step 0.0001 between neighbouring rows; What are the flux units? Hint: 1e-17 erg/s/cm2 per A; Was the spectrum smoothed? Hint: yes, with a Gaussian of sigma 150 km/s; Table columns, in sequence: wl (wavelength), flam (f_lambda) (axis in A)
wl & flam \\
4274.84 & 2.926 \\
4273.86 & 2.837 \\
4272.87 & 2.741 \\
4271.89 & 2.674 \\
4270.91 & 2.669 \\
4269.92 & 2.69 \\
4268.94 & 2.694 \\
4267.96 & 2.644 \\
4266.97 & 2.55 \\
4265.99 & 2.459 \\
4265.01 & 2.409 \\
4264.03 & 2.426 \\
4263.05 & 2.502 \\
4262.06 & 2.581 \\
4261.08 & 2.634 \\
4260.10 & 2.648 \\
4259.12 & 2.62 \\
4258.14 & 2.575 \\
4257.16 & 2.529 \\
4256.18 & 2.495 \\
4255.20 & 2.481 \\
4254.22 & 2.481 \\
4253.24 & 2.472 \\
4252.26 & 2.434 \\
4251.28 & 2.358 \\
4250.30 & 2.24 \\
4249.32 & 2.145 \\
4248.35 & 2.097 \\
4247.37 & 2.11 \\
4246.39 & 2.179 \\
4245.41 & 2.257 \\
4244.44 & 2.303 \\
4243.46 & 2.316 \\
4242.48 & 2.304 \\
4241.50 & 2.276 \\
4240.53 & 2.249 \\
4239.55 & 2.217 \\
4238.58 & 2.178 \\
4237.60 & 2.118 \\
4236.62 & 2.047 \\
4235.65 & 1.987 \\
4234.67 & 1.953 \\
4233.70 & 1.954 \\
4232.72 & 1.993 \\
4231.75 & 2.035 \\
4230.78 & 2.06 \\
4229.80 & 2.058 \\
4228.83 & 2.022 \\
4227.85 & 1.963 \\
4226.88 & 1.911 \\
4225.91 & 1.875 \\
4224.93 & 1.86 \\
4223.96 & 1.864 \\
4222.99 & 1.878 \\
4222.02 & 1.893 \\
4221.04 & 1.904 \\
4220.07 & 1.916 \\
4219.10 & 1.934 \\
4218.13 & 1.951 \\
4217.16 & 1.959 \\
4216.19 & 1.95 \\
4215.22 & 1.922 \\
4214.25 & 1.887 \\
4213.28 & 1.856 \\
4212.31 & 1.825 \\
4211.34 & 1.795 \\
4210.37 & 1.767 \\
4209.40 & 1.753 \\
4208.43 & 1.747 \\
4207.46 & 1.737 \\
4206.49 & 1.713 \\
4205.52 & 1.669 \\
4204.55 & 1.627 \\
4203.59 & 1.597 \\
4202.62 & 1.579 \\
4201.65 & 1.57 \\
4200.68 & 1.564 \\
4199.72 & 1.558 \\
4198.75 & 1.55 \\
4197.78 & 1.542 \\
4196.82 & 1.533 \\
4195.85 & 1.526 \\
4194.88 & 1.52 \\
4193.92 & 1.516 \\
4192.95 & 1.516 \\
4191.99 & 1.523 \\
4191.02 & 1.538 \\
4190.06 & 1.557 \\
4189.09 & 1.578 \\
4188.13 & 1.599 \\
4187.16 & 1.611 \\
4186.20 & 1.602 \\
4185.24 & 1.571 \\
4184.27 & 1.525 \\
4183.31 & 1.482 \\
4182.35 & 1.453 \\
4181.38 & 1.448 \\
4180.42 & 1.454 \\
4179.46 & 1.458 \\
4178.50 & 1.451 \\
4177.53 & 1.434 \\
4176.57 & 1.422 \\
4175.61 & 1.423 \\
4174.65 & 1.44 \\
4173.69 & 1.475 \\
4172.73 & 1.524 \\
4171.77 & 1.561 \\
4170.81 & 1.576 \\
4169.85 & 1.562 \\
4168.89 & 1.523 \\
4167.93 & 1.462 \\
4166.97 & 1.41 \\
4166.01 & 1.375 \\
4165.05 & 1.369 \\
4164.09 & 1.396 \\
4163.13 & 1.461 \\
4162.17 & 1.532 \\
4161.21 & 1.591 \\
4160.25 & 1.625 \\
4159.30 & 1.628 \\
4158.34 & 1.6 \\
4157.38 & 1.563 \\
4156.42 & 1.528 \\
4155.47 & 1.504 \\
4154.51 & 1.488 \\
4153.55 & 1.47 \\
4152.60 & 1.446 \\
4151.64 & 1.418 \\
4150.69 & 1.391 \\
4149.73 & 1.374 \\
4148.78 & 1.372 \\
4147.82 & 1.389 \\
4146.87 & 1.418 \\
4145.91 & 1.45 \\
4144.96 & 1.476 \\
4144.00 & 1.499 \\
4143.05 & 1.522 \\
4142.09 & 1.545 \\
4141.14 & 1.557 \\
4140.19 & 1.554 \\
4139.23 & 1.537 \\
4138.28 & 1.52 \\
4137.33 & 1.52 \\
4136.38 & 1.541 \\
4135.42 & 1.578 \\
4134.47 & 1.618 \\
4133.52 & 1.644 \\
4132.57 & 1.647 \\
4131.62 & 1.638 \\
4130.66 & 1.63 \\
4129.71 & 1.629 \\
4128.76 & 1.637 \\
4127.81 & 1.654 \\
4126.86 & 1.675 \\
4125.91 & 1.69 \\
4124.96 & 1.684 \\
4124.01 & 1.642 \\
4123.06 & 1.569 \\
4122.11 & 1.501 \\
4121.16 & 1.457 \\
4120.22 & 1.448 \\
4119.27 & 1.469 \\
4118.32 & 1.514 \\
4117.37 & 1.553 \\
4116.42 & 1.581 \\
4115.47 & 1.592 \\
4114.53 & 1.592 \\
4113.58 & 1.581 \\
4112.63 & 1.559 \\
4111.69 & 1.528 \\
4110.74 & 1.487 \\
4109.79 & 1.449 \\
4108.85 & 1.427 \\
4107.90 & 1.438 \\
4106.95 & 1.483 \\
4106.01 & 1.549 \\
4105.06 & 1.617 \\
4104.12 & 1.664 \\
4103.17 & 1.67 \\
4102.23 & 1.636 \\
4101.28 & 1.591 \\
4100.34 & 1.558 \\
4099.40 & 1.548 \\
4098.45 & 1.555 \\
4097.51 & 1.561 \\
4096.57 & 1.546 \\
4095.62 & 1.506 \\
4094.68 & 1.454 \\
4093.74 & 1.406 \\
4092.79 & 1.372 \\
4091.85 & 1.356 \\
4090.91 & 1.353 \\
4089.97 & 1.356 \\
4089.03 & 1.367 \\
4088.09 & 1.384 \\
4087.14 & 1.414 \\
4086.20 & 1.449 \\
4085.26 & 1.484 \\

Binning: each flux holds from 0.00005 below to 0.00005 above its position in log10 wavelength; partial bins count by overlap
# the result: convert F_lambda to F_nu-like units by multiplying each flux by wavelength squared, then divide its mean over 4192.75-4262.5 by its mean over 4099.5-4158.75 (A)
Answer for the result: 1.4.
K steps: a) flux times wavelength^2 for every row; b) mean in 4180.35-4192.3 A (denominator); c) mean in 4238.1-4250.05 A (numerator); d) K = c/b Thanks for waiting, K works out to 1.49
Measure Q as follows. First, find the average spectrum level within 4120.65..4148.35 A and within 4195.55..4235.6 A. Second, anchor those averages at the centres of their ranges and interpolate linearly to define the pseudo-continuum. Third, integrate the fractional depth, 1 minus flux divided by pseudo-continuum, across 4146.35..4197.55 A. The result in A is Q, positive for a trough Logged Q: 5.6 A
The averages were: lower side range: 1.57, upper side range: 1.81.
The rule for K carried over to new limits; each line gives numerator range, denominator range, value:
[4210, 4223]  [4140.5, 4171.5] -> 1.31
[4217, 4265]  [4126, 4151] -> 1.50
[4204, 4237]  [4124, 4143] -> 1.23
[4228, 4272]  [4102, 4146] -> 1.58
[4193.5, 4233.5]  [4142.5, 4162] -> 1.24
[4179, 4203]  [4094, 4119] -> 1.03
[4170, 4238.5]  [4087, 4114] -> 1.20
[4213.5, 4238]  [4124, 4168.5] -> 1.33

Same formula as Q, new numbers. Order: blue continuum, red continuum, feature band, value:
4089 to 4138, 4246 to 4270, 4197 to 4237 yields 6.70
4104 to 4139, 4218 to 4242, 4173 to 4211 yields 6.10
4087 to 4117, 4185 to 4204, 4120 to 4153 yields -0.32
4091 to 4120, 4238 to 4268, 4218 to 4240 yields 2.61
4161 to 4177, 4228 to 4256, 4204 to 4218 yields 0.63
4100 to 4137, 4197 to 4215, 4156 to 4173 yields 1.22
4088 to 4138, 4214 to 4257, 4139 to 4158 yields 2.57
